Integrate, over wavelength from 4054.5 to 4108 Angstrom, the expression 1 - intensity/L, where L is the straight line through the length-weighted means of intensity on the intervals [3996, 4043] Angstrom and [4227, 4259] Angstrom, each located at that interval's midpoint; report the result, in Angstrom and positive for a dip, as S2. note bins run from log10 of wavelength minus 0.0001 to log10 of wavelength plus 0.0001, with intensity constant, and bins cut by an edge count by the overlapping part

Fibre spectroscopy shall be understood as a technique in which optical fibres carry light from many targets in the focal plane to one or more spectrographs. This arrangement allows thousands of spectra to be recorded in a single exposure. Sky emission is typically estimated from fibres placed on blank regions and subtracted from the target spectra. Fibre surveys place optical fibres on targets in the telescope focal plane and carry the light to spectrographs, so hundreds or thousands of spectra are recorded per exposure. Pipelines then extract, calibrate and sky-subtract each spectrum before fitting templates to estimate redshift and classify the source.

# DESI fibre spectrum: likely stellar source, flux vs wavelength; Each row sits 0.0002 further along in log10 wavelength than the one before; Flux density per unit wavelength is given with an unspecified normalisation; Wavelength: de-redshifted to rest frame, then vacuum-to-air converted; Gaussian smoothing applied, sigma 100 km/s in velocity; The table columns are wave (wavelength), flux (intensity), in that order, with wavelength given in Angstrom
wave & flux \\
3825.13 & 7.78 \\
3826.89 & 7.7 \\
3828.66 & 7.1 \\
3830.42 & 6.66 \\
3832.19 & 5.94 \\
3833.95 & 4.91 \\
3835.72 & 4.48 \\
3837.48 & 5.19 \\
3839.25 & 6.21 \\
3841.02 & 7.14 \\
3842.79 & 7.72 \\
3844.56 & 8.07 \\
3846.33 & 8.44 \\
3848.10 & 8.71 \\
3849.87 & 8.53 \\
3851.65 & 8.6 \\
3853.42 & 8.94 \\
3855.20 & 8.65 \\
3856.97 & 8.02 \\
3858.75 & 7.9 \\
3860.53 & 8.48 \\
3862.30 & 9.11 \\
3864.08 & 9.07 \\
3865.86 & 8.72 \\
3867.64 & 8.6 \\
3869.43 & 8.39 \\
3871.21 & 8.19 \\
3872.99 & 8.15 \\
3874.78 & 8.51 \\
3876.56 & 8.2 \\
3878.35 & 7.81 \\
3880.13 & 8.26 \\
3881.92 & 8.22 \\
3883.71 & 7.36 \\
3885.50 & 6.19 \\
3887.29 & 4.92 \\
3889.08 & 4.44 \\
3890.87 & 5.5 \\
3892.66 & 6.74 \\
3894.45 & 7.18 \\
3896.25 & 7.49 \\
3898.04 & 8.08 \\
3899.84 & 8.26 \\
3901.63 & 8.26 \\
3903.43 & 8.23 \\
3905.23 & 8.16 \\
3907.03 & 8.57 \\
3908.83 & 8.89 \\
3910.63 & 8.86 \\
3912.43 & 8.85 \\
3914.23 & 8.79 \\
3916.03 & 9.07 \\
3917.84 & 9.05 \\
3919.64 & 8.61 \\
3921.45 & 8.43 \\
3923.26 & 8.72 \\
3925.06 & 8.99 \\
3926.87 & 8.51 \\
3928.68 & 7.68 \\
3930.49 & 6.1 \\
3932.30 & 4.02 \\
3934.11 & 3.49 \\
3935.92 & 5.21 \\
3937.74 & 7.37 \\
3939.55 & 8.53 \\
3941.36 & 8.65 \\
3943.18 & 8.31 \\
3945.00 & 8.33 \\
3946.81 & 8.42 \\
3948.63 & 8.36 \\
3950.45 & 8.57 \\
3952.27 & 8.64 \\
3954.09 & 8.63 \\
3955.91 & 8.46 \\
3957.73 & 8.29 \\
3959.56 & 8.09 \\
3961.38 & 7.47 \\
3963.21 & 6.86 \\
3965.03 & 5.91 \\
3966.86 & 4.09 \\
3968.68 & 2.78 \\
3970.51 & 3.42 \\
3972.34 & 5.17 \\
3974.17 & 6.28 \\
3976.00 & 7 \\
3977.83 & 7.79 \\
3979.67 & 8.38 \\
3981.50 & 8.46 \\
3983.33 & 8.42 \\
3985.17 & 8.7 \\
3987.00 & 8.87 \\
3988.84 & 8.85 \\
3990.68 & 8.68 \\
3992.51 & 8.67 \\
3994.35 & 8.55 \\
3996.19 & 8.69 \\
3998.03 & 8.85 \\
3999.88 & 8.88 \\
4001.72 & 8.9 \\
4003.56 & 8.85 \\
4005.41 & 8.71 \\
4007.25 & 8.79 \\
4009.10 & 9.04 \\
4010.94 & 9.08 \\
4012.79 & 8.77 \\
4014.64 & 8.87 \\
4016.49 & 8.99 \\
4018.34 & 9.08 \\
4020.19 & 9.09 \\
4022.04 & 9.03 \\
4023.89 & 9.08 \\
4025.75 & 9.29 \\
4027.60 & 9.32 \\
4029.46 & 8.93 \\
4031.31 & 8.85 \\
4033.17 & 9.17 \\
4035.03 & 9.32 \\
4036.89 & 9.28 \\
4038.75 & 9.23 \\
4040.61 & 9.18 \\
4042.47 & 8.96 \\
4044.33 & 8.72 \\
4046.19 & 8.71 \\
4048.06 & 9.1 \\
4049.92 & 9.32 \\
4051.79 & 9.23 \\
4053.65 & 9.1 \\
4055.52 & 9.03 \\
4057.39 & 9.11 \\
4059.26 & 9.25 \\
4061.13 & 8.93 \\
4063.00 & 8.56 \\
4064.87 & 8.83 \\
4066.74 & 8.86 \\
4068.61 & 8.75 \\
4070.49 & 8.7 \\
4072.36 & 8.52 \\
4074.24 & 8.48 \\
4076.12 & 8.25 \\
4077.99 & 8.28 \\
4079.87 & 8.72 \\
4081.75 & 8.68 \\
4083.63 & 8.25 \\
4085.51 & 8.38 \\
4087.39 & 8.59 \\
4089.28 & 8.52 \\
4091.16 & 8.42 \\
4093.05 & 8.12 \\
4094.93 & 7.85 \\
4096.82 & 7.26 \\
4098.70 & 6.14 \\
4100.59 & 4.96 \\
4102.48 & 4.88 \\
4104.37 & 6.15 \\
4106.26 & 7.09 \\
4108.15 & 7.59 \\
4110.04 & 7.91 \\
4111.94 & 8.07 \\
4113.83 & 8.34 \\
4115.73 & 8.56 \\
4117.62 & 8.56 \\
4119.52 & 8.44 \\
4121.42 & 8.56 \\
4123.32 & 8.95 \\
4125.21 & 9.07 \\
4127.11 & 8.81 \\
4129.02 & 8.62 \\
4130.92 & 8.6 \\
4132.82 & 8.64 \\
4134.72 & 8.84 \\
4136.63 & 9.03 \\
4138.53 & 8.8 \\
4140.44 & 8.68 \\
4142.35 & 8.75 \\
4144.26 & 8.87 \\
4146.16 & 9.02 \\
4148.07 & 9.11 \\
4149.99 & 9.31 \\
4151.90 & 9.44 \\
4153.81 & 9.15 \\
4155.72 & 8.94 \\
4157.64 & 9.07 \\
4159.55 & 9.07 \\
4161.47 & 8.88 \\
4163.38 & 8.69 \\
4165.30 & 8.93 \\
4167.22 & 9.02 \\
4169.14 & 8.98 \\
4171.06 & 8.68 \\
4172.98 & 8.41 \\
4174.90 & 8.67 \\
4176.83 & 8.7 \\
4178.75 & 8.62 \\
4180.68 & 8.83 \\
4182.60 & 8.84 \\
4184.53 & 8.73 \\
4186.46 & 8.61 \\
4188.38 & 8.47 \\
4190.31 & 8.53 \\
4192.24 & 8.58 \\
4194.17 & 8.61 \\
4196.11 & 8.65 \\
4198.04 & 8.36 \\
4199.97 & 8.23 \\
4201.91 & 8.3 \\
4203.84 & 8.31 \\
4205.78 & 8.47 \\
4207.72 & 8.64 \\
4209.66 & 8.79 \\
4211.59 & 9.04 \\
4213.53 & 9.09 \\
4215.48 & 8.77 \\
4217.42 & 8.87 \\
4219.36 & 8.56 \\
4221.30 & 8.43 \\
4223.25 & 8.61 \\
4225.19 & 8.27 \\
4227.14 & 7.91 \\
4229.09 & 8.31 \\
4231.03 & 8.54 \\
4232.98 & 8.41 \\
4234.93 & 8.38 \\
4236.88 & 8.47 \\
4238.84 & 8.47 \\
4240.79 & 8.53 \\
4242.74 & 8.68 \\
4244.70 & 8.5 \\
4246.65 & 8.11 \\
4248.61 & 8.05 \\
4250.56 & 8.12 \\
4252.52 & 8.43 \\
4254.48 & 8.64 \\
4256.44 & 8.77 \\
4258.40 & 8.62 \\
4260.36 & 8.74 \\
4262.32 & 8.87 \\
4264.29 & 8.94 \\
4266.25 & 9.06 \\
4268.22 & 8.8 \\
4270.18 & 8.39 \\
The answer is 4.87 Angstrom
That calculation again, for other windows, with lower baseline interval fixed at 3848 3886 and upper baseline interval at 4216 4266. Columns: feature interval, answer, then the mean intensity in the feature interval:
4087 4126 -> 3.4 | 7.7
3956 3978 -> 5.9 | 6.13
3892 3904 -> 0.8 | 7.76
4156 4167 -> -0.6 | 8.93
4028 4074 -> -3.2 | 8.98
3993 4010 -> -0.9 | 8.8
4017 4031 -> -1.2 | 9.1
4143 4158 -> -1.2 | 9.11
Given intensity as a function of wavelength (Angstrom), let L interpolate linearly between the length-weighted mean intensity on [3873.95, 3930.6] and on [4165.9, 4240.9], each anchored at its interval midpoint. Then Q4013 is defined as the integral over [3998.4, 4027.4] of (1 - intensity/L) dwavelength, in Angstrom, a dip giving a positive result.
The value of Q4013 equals -3.0 Angstrom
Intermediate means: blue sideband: 7.87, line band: 8.97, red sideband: 8.58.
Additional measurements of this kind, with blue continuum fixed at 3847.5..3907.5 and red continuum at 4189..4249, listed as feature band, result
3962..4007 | 3.2 Angstrom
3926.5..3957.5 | 2.0 Angstrom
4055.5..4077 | -1.4 Angstrom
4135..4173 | -2.6 Angstrom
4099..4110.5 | 2.7 Angstrom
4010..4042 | -3.7 Angstrom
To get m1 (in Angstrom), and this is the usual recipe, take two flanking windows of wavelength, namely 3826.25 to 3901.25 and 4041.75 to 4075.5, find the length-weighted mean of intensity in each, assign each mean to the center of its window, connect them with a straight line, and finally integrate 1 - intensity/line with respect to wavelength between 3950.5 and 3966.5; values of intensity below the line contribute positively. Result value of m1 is 0.9 Angstrom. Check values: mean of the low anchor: 7.5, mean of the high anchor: 8.89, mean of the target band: 7.71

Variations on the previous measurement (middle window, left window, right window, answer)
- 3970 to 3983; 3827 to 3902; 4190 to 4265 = 1.7 Angstrom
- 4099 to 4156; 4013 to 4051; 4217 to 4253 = 2.9 Angstrom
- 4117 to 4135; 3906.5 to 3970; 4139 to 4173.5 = 0.1 Angstrom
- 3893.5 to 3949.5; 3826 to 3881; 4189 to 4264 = -0.1 Angstrom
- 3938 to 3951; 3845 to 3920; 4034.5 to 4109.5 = -0.4 Angstrom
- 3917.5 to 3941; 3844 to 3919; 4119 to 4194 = 2.6 Angstrom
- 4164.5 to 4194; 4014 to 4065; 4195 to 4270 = -0.1 Angstrom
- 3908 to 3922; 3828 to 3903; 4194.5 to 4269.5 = -2.1 Angstrom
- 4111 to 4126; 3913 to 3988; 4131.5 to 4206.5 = -0.2 Angstrom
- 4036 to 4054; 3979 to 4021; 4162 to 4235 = -0.7 Angstrom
